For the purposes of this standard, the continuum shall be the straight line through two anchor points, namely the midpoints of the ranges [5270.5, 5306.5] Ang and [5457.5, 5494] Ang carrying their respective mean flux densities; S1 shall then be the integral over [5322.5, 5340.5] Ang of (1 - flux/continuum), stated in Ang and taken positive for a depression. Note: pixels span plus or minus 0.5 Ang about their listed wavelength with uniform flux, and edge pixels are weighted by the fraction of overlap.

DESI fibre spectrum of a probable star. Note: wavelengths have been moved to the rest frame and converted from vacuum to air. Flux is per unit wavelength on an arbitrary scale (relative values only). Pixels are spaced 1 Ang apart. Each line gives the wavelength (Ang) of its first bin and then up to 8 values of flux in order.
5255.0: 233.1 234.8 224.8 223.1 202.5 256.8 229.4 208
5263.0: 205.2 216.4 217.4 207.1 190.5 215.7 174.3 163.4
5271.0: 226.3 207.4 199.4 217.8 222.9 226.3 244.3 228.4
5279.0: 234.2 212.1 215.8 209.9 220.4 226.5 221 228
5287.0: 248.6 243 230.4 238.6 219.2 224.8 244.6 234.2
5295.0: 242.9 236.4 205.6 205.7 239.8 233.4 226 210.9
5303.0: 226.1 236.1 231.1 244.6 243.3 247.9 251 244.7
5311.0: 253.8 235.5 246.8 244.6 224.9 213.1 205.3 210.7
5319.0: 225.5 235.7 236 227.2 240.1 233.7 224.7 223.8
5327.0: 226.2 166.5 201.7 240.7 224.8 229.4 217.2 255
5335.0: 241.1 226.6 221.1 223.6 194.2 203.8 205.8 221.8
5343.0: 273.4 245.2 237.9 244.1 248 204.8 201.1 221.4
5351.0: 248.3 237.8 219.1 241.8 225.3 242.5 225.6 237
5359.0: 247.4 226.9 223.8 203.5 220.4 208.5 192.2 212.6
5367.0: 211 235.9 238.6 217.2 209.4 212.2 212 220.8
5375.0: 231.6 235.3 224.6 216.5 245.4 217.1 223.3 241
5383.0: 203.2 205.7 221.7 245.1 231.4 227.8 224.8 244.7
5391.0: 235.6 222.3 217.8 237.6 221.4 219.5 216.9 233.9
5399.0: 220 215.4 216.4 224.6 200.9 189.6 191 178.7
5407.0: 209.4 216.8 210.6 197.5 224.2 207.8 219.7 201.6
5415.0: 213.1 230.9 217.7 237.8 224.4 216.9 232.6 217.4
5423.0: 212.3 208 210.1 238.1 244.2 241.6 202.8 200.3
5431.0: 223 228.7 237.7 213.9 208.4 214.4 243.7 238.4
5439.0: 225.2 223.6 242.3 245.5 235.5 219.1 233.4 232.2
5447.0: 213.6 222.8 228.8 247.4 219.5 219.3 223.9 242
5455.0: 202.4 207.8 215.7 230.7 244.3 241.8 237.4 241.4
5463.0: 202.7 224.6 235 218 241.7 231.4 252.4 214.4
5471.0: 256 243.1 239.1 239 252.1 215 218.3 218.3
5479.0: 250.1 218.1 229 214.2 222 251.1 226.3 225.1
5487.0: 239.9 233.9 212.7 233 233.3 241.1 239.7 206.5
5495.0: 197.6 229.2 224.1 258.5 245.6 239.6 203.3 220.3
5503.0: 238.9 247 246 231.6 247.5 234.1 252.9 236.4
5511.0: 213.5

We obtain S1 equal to 0.5 Ang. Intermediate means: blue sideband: 227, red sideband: 232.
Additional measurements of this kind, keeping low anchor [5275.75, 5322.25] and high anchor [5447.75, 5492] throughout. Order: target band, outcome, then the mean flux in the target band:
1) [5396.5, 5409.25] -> 1.15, 210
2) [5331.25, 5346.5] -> 0.08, 229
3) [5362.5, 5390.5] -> 0.95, 222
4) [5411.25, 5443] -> 0.92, 223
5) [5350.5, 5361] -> -0.19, 235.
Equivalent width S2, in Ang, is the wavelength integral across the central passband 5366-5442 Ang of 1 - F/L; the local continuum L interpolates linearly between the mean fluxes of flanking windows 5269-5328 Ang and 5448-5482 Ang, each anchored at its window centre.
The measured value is 2.59 Ang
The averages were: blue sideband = 227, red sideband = 230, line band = 221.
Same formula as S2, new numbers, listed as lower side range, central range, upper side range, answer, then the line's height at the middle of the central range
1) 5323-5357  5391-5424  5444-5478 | 1.8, 228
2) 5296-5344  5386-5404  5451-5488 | 0.4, 229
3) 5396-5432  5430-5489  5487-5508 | -1.2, 225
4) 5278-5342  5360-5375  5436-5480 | 0.8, 229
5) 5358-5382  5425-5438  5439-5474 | 0.2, 228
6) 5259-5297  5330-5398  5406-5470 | -1.0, 223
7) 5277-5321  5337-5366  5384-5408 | -0.2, 224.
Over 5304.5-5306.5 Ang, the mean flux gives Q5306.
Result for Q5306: 238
